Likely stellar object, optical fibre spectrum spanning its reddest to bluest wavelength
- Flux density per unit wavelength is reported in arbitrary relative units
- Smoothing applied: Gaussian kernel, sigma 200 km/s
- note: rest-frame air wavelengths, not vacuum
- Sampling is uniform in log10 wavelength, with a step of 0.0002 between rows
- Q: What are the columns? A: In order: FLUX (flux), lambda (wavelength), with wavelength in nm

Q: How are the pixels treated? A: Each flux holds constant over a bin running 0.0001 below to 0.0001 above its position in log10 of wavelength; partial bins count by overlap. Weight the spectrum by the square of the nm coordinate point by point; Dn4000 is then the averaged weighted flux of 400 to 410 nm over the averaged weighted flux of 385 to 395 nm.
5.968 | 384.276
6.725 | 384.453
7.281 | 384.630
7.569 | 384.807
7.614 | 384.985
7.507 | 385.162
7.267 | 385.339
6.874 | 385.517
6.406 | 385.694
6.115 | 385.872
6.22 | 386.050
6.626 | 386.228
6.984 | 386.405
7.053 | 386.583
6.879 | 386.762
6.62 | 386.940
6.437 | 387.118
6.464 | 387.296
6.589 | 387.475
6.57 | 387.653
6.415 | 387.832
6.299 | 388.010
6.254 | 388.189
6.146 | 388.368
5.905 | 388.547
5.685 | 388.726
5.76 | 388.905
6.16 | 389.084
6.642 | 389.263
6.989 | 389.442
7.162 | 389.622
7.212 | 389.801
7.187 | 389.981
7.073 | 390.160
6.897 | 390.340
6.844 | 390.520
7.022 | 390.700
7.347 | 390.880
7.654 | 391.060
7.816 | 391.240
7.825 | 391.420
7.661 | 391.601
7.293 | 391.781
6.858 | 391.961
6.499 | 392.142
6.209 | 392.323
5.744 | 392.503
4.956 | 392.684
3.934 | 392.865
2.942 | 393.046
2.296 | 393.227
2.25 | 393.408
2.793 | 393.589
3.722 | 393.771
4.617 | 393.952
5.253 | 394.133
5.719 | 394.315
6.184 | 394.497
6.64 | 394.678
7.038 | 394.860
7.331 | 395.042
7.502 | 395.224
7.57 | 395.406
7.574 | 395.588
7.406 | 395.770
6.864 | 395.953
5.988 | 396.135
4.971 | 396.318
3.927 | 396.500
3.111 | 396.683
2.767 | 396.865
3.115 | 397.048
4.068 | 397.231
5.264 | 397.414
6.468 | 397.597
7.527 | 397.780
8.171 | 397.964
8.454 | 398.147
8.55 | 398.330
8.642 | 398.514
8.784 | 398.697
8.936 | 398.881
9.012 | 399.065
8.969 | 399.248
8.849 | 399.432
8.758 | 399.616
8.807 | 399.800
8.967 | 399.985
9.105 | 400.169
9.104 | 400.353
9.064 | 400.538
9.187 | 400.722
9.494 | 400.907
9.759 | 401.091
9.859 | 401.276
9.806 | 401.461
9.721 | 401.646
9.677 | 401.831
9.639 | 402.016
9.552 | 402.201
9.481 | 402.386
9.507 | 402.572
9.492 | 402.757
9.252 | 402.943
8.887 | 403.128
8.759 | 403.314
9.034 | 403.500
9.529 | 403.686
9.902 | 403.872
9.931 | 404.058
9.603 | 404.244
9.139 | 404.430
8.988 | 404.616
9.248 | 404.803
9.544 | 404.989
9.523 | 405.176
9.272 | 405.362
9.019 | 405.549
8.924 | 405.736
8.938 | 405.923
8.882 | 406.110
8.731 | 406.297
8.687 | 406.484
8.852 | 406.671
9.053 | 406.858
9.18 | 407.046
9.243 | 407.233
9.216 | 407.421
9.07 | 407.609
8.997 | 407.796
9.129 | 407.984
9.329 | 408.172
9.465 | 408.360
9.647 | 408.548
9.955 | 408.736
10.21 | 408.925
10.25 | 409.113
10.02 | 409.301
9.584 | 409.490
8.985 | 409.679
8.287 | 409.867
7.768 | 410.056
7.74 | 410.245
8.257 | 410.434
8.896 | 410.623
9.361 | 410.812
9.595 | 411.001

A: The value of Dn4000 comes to 1.6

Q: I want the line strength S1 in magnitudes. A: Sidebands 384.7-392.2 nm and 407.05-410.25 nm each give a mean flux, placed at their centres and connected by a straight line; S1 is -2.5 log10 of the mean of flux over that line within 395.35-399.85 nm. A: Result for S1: 0.157 mag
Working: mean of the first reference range 6.82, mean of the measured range 6.88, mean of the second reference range 9.27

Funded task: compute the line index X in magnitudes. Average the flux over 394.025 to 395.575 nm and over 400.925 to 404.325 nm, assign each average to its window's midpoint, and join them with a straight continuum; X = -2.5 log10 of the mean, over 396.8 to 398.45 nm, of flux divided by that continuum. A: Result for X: 0.25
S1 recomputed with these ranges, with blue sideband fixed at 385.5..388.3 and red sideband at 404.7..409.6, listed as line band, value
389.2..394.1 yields 0.20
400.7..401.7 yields -0.14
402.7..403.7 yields -0.04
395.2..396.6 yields 0.21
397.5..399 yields -0.01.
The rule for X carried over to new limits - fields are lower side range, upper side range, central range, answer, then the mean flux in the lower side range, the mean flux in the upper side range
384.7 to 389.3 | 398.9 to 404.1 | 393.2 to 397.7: 0.48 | 6.58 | 9.31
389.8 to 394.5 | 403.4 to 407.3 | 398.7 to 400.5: -0.16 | 5.81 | 9.2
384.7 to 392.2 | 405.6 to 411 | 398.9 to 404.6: -0.12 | 6.82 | 9.1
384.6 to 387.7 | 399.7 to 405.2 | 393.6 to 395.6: 0.32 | 6.83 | 9.38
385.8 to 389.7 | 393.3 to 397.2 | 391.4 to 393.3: 0.03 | 6.45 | 5.32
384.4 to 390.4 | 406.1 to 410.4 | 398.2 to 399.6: -0.10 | 6.69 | 9.14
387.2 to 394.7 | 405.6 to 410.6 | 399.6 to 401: -0.18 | 6.03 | 9.09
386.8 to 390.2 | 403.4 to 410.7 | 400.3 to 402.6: -0.14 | 6.5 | 9.18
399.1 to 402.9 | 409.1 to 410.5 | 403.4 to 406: -0.03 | 9.33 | 8.79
